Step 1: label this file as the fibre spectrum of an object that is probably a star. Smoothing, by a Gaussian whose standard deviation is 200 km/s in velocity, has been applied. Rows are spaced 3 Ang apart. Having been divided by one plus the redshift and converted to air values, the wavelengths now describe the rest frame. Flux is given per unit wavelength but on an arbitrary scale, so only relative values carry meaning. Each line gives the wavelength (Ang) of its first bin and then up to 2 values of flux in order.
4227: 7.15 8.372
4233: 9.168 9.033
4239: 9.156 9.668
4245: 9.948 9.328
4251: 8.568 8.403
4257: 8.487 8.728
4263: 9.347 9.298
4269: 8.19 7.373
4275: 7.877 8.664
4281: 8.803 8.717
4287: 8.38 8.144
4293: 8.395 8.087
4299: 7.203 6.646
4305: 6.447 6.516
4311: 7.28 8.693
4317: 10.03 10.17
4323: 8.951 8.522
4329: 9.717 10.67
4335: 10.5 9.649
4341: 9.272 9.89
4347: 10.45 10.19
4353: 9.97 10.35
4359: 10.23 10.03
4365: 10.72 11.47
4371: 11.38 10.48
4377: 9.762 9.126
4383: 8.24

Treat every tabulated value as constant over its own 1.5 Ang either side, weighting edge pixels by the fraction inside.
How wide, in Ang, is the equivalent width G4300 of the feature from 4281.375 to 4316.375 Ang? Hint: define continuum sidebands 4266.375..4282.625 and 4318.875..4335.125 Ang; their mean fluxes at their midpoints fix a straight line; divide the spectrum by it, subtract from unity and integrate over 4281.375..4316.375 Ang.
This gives 4.4 Ang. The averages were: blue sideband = 8.26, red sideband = 9.68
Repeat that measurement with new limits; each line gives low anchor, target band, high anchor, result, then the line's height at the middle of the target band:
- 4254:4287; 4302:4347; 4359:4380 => 3.0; 9.61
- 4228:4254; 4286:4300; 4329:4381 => 2.3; 9.6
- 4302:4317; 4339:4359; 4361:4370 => -0.4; 9.82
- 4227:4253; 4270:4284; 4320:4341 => 1.6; 9.29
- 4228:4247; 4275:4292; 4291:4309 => -1.6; 7.77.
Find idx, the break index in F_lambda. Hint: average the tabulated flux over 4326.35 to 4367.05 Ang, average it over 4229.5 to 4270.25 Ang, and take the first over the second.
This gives 1.12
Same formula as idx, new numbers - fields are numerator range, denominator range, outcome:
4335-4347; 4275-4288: 1.15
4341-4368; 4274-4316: 1.30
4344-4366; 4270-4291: 1.24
